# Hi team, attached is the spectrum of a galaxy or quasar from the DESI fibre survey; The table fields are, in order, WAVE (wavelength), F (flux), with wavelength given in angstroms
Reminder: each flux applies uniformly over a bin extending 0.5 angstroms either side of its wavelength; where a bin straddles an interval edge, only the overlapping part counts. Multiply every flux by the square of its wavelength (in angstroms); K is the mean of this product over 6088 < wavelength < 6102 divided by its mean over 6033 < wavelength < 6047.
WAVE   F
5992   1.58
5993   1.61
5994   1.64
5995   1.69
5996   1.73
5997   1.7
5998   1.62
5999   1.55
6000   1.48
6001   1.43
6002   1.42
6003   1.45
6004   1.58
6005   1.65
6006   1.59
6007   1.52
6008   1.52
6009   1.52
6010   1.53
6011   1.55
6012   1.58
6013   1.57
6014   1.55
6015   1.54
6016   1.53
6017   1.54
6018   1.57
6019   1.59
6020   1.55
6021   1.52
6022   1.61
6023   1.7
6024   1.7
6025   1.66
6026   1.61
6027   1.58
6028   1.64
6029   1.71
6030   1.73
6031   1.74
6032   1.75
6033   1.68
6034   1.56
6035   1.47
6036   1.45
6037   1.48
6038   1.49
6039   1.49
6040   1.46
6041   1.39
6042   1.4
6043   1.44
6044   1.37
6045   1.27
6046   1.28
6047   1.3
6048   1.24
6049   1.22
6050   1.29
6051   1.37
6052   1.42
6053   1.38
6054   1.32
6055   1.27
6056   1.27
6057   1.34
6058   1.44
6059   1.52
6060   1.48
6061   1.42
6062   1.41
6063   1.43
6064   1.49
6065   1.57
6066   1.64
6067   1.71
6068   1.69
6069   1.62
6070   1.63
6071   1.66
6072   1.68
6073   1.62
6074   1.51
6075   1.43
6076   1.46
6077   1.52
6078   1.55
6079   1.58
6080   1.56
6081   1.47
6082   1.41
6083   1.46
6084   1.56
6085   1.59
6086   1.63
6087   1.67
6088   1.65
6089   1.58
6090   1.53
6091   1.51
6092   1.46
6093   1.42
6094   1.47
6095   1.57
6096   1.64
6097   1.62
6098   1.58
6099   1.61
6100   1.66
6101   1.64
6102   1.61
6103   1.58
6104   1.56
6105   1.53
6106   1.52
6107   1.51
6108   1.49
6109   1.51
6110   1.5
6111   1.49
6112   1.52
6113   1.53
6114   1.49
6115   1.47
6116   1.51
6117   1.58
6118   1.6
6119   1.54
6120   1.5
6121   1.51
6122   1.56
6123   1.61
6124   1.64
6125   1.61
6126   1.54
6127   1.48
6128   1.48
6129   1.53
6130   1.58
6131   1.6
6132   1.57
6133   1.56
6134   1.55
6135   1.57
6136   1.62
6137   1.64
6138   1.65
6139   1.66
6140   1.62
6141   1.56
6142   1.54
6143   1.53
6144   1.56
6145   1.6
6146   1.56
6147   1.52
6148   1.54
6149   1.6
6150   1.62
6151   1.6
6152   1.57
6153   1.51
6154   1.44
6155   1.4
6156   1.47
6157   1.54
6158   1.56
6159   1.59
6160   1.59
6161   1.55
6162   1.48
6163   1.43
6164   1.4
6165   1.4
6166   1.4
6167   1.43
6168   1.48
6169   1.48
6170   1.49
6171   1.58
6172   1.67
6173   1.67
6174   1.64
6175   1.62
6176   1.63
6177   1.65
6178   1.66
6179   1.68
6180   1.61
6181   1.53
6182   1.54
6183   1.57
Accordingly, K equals 1.11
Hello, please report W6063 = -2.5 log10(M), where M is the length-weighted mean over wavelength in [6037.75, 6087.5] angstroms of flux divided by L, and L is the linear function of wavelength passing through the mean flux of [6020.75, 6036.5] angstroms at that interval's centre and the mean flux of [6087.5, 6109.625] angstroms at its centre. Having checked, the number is 0.09 mag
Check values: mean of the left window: 1.63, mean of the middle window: 1.47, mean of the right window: 1.56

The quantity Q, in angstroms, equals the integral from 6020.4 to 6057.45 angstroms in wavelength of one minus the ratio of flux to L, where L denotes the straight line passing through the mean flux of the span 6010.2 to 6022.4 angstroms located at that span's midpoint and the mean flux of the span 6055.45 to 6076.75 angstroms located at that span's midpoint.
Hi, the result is 1.60 angstroms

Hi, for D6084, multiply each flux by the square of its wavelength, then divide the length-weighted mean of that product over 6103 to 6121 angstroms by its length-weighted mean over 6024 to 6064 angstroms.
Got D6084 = 1.1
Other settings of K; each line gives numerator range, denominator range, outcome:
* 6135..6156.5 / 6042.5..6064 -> 1.18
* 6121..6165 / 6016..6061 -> 1.08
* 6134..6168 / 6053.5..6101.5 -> 1.03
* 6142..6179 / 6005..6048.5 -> 1.05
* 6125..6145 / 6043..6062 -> 1.20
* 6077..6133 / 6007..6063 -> 1.06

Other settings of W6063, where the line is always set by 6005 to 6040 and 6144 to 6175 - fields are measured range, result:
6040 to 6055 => 0.176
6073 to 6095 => 0.021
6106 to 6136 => 0.003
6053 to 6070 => 0.063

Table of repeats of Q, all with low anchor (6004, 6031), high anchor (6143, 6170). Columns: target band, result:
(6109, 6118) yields 0.1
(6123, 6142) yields -0.7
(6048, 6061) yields 1.8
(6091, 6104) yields -0.2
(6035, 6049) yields 1.7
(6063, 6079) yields -0.2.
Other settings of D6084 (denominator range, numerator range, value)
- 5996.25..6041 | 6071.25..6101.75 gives 1.01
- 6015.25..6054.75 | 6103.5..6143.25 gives 1.07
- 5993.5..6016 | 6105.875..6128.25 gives 1.02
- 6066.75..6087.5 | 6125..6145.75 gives 1.02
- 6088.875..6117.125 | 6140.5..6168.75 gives 1.00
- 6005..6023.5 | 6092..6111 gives 1.02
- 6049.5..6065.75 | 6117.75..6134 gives 1.13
